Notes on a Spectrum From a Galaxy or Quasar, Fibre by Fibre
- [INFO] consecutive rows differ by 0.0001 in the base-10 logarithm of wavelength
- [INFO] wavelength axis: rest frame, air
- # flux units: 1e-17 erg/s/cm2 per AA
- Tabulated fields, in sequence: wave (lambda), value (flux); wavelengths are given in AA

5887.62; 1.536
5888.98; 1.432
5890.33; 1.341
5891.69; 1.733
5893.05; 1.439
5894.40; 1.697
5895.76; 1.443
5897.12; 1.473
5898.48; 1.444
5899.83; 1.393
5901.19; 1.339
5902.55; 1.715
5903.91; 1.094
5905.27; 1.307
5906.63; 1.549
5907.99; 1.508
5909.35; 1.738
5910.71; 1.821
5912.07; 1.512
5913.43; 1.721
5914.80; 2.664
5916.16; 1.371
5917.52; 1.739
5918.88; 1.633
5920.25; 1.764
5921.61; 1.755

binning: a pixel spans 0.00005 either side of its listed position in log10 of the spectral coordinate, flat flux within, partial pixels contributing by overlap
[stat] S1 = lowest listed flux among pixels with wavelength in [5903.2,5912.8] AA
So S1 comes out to 1.094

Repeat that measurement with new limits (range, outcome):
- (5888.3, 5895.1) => 1.341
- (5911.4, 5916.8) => 1.371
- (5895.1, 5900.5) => 1.393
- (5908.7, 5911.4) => 1.738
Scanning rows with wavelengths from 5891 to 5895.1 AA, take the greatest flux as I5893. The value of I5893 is 1.733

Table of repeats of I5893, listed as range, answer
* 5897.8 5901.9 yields 1.444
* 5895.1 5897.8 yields 1.473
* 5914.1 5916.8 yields 2.664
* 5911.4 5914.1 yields 1.721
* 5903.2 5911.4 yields 1.821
